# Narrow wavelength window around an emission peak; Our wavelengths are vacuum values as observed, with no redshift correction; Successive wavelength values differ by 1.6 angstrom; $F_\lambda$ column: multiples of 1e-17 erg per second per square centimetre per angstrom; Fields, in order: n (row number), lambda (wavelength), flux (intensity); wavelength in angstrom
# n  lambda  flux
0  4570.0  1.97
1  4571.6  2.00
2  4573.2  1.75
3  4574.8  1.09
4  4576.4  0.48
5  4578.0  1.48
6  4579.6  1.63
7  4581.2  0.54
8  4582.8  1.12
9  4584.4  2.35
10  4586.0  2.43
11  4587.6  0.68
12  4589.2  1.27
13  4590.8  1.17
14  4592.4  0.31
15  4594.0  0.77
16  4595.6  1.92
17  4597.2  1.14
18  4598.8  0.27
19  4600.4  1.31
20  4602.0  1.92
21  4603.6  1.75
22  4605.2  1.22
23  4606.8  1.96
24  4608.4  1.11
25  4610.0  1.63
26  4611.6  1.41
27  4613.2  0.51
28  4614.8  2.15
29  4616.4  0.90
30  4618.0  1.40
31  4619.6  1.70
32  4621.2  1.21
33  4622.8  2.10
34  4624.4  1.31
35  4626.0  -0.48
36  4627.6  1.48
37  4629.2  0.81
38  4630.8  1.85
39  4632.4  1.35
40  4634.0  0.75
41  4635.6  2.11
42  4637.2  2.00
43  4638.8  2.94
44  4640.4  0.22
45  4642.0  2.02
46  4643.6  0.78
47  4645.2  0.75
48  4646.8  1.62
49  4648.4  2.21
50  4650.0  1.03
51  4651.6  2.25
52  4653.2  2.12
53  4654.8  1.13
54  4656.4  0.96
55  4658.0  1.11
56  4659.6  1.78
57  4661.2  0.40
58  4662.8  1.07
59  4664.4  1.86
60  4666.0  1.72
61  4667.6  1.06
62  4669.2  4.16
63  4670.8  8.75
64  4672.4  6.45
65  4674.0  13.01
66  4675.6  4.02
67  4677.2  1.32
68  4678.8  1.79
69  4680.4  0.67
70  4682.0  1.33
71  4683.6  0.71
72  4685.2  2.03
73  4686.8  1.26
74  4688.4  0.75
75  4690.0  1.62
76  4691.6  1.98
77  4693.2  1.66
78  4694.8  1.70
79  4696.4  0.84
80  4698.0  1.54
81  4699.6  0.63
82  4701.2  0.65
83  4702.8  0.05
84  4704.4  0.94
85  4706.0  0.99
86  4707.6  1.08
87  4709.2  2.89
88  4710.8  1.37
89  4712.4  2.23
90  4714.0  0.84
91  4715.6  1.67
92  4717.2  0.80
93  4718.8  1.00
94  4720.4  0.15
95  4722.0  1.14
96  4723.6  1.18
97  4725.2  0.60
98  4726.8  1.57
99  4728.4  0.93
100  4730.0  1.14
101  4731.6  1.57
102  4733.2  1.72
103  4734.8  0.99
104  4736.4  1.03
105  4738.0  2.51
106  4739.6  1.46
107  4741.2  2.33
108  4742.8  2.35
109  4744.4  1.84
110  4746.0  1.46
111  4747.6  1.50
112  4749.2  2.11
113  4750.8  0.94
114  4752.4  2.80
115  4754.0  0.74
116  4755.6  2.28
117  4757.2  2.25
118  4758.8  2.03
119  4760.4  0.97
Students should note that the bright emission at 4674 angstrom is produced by [O II] 3727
